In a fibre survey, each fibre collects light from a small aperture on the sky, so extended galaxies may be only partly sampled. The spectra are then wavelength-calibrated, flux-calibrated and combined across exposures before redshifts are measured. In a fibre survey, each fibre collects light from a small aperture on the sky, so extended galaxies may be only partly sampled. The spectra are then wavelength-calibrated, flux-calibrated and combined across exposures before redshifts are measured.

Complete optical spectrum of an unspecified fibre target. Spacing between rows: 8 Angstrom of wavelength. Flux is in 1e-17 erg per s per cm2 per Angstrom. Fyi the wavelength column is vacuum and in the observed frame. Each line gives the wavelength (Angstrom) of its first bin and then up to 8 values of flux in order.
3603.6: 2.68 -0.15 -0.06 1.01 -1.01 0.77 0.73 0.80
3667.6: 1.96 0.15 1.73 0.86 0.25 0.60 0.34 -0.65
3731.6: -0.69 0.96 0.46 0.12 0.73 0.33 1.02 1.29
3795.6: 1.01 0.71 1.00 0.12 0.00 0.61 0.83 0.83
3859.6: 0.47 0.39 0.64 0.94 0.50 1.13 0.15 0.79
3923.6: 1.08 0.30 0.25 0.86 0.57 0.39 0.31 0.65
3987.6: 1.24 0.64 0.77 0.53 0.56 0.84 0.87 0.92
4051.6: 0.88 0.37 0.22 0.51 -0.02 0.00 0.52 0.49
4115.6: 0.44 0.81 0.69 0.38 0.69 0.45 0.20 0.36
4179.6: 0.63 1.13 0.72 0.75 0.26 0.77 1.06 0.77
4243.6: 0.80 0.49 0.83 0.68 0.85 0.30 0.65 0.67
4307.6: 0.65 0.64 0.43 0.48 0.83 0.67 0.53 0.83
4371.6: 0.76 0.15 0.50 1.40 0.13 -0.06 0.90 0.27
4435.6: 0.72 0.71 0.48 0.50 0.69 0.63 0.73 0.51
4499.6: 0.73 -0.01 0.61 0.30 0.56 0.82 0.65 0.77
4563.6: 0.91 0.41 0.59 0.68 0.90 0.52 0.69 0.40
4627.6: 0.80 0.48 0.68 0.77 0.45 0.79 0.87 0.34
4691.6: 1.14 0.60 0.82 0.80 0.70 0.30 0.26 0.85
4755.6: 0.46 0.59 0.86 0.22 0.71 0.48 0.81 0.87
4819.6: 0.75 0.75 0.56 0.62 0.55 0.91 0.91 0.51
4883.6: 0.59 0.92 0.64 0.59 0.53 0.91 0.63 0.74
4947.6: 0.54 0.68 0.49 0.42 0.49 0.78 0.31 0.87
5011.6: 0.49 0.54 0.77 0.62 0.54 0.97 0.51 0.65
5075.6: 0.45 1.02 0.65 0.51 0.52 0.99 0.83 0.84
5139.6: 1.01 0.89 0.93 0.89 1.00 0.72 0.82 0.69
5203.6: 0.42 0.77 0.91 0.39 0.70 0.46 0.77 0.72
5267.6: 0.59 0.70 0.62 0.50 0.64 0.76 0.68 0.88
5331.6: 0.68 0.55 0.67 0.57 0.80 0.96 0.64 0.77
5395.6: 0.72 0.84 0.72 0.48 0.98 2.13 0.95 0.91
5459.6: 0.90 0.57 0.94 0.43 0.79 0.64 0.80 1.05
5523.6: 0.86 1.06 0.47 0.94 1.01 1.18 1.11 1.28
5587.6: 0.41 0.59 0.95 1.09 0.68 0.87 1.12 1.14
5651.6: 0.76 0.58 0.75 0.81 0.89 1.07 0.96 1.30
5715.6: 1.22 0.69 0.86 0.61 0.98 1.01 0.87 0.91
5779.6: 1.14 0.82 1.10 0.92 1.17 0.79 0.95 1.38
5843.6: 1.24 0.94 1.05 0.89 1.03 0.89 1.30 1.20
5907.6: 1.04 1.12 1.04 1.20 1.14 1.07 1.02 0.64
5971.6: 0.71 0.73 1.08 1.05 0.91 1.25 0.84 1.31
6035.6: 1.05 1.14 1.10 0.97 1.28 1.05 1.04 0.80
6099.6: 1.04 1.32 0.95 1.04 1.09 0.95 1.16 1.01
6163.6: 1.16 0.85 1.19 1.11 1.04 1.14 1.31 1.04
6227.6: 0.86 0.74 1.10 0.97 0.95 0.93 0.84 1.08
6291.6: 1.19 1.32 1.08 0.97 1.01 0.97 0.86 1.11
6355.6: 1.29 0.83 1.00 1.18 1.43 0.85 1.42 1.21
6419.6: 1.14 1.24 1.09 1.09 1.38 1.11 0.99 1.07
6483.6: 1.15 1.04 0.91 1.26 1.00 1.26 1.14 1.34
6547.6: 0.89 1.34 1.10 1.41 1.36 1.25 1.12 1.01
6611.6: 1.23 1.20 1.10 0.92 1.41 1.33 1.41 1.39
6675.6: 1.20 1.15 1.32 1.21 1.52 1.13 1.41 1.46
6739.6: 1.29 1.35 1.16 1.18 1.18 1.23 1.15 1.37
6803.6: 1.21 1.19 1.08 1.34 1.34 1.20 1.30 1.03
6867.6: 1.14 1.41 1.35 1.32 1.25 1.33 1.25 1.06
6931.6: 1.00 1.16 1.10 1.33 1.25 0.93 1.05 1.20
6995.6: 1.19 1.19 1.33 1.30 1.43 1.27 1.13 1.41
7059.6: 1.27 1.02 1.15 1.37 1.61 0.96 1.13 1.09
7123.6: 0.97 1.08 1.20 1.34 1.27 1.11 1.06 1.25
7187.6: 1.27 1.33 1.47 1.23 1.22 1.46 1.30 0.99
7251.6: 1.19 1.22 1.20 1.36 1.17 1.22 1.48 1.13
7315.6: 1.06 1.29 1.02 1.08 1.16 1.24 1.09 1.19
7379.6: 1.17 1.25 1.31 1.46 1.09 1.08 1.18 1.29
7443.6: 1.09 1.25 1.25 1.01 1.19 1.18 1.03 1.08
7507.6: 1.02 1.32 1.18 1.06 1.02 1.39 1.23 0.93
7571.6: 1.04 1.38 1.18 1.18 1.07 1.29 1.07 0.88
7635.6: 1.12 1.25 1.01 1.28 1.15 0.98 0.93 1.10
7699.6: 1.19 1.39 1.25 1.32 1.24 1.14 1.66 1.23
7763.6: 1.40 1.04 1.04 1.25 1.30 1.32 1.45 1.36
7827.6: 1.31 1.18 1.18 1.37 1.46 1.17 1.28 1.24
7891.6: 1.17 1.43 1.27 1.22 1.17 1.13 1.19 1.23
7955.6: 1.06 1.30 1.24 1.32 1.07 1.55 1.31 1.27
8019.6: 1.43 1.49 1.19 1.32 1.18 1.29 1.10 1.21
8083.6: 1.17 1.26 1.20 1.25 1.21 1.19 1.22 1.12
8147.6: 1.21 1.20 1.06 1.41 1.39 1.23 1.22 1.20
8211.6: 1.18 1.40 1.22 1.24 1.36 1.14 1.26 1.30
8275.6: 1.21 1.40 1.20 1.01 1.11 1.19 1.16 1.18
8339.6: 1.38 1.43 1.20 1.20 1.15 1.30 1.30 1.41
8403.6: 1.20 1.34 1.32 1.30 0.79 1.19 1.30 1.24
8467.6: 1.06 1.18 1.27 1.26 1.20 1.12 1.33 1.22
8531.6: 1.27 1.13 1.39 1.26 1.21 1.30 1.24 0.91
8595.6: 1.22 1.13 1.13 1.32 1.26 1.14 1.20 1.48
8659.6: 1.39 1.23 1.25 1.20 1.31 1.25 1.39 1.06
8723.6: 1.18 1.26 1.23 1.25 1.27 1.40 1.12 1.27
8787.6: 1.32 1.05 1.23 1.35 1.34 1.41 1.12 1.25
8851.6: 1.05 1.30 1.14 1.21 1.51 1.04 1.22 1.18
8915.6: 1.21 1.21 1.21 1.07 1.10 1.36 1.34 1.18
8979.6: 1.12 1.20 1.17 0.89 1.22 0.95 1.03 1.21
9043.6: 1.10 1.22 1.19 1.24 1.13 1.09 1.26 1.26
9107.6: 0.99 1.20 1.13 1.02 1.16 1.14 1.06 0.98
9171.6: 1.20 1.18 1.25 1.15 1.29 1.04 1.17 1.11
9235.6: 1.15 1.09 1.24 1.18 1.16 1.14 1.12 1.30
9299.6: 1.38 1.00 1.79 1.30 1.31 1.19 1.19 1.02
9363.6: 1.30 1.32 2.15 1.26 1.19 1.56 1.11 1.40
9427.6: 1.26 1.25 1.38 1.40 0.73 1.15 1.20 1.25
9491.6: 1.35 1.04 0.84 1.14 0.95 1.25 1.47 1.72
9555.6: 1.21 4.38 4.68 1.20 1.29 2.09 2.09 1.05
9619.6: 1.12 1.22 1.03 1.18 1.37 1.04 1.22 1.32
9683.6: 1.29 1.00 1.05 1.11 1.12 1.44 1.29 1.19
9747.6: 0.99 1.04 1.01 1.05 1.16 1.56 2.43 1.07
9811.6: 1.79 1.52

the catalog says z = 0.458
